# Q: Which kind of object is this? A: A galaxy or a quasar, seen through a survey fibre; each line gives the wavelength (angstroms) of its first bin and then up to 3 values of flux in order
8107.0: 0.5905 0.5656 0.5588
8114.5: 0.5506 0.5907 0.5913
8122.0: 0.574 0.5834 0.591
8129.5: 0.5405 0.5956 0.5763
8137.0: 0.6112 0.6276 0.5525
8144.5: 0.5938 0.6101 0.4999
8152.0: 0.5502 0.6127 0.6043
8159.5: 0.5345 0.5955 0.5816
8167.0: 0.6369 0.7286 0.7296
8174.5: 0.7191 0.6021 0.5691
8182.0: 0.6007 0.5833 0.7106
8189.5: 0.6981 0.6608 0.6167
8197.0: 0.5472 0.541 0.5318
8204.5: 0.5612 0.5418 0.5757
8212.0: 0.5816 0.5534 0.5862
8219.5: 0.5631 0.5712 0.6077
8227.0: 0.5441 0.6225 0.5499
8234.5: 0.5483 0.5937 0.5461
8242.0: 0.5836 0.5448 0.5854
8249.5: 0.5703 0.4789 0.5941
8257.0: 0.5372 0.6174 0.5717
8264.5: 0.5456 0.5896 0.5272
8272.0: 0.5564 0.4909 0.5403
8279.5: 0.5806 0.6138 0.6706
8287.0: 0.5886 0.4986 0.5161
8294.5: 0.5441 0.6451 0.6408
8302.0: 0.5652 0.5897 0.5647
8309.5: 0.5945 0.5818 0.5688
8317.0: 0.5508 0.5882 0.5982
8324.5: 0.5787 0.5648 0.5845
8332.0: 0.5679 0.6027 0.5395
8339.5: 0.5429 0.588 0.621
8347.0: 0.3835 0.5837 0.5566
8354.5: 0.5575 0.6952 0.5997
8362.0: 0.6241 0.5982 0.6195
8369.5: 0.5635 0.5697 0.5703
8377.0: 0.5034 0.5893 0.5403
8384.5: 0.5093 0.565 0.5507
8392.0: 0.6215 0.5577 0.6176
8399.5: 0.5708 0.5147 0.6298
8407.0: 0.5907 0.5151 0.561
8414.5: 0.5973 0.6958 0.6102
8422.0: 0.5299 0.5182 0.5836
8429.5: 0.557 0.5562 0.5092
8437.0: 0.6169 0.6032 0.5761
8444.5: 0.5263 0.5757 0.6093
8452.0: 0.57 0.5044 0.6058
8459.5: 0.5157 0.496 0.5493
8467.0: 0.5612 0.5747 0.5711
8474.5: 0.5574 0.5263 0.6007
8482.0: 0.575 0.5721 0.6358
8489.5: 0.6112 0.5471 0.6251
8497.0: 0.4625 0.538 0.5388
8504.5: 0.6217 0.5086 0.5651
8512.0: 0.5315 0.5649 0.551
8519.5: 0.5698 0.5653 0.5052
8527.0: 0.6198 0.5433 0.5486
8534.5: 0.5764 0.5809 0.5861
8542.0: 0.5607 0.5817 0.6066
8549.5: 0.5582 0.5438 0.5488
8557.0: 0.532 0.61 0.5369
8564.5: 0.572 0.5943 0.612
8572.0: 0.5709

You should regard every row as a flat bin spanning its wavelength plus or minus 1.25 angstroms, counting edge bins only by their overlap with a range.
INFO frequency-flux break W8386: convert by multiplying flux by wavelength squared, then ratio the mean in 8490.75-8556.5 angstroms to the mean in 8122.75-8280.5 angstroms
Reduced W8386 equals 1.03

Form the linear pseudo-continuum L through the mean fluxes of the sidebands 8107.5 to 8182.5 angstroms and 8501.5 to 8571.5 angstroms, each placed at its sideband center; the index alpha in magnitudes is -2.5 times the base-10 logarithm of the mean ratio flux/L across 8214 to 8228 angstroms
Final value 0.03 mag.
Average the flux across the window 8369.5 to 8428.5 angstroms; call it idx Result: 0.57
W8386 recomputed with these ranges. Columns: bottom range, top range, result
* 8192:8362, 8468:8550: 1.05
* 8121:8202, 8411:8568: 1.01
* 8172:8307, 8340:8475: 1.02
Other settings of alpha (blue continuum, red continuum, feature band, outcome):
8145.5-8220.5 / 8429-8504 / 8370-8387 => 0.05 mag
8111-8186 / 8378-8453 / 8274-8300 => 0.02 mag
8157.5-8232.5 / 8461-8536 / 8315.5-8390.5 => 0.02 mag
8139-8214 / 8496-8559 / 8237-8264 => 0.05 mag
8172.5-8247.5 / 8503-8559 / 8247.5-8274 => 0.05 mag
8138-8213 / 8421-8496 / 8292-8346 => 0.01 mag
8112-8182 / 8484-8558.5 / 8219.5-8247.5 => 0.03 mag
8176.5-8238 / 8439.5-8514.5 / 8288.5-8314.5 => 0.01 mag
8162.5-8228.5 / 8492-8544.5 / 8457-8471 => 0.04 mag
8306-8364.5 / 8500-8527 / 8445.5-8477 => 0.01 mag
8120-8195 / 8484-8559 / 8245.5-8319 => 0.04 mag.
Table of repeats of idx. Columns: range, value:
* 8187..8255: 0.576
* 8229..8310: 0.569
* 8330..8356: 0.557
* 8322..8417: 0.573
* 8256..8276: 0.555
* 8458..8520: 0.559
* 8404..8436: 0.572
